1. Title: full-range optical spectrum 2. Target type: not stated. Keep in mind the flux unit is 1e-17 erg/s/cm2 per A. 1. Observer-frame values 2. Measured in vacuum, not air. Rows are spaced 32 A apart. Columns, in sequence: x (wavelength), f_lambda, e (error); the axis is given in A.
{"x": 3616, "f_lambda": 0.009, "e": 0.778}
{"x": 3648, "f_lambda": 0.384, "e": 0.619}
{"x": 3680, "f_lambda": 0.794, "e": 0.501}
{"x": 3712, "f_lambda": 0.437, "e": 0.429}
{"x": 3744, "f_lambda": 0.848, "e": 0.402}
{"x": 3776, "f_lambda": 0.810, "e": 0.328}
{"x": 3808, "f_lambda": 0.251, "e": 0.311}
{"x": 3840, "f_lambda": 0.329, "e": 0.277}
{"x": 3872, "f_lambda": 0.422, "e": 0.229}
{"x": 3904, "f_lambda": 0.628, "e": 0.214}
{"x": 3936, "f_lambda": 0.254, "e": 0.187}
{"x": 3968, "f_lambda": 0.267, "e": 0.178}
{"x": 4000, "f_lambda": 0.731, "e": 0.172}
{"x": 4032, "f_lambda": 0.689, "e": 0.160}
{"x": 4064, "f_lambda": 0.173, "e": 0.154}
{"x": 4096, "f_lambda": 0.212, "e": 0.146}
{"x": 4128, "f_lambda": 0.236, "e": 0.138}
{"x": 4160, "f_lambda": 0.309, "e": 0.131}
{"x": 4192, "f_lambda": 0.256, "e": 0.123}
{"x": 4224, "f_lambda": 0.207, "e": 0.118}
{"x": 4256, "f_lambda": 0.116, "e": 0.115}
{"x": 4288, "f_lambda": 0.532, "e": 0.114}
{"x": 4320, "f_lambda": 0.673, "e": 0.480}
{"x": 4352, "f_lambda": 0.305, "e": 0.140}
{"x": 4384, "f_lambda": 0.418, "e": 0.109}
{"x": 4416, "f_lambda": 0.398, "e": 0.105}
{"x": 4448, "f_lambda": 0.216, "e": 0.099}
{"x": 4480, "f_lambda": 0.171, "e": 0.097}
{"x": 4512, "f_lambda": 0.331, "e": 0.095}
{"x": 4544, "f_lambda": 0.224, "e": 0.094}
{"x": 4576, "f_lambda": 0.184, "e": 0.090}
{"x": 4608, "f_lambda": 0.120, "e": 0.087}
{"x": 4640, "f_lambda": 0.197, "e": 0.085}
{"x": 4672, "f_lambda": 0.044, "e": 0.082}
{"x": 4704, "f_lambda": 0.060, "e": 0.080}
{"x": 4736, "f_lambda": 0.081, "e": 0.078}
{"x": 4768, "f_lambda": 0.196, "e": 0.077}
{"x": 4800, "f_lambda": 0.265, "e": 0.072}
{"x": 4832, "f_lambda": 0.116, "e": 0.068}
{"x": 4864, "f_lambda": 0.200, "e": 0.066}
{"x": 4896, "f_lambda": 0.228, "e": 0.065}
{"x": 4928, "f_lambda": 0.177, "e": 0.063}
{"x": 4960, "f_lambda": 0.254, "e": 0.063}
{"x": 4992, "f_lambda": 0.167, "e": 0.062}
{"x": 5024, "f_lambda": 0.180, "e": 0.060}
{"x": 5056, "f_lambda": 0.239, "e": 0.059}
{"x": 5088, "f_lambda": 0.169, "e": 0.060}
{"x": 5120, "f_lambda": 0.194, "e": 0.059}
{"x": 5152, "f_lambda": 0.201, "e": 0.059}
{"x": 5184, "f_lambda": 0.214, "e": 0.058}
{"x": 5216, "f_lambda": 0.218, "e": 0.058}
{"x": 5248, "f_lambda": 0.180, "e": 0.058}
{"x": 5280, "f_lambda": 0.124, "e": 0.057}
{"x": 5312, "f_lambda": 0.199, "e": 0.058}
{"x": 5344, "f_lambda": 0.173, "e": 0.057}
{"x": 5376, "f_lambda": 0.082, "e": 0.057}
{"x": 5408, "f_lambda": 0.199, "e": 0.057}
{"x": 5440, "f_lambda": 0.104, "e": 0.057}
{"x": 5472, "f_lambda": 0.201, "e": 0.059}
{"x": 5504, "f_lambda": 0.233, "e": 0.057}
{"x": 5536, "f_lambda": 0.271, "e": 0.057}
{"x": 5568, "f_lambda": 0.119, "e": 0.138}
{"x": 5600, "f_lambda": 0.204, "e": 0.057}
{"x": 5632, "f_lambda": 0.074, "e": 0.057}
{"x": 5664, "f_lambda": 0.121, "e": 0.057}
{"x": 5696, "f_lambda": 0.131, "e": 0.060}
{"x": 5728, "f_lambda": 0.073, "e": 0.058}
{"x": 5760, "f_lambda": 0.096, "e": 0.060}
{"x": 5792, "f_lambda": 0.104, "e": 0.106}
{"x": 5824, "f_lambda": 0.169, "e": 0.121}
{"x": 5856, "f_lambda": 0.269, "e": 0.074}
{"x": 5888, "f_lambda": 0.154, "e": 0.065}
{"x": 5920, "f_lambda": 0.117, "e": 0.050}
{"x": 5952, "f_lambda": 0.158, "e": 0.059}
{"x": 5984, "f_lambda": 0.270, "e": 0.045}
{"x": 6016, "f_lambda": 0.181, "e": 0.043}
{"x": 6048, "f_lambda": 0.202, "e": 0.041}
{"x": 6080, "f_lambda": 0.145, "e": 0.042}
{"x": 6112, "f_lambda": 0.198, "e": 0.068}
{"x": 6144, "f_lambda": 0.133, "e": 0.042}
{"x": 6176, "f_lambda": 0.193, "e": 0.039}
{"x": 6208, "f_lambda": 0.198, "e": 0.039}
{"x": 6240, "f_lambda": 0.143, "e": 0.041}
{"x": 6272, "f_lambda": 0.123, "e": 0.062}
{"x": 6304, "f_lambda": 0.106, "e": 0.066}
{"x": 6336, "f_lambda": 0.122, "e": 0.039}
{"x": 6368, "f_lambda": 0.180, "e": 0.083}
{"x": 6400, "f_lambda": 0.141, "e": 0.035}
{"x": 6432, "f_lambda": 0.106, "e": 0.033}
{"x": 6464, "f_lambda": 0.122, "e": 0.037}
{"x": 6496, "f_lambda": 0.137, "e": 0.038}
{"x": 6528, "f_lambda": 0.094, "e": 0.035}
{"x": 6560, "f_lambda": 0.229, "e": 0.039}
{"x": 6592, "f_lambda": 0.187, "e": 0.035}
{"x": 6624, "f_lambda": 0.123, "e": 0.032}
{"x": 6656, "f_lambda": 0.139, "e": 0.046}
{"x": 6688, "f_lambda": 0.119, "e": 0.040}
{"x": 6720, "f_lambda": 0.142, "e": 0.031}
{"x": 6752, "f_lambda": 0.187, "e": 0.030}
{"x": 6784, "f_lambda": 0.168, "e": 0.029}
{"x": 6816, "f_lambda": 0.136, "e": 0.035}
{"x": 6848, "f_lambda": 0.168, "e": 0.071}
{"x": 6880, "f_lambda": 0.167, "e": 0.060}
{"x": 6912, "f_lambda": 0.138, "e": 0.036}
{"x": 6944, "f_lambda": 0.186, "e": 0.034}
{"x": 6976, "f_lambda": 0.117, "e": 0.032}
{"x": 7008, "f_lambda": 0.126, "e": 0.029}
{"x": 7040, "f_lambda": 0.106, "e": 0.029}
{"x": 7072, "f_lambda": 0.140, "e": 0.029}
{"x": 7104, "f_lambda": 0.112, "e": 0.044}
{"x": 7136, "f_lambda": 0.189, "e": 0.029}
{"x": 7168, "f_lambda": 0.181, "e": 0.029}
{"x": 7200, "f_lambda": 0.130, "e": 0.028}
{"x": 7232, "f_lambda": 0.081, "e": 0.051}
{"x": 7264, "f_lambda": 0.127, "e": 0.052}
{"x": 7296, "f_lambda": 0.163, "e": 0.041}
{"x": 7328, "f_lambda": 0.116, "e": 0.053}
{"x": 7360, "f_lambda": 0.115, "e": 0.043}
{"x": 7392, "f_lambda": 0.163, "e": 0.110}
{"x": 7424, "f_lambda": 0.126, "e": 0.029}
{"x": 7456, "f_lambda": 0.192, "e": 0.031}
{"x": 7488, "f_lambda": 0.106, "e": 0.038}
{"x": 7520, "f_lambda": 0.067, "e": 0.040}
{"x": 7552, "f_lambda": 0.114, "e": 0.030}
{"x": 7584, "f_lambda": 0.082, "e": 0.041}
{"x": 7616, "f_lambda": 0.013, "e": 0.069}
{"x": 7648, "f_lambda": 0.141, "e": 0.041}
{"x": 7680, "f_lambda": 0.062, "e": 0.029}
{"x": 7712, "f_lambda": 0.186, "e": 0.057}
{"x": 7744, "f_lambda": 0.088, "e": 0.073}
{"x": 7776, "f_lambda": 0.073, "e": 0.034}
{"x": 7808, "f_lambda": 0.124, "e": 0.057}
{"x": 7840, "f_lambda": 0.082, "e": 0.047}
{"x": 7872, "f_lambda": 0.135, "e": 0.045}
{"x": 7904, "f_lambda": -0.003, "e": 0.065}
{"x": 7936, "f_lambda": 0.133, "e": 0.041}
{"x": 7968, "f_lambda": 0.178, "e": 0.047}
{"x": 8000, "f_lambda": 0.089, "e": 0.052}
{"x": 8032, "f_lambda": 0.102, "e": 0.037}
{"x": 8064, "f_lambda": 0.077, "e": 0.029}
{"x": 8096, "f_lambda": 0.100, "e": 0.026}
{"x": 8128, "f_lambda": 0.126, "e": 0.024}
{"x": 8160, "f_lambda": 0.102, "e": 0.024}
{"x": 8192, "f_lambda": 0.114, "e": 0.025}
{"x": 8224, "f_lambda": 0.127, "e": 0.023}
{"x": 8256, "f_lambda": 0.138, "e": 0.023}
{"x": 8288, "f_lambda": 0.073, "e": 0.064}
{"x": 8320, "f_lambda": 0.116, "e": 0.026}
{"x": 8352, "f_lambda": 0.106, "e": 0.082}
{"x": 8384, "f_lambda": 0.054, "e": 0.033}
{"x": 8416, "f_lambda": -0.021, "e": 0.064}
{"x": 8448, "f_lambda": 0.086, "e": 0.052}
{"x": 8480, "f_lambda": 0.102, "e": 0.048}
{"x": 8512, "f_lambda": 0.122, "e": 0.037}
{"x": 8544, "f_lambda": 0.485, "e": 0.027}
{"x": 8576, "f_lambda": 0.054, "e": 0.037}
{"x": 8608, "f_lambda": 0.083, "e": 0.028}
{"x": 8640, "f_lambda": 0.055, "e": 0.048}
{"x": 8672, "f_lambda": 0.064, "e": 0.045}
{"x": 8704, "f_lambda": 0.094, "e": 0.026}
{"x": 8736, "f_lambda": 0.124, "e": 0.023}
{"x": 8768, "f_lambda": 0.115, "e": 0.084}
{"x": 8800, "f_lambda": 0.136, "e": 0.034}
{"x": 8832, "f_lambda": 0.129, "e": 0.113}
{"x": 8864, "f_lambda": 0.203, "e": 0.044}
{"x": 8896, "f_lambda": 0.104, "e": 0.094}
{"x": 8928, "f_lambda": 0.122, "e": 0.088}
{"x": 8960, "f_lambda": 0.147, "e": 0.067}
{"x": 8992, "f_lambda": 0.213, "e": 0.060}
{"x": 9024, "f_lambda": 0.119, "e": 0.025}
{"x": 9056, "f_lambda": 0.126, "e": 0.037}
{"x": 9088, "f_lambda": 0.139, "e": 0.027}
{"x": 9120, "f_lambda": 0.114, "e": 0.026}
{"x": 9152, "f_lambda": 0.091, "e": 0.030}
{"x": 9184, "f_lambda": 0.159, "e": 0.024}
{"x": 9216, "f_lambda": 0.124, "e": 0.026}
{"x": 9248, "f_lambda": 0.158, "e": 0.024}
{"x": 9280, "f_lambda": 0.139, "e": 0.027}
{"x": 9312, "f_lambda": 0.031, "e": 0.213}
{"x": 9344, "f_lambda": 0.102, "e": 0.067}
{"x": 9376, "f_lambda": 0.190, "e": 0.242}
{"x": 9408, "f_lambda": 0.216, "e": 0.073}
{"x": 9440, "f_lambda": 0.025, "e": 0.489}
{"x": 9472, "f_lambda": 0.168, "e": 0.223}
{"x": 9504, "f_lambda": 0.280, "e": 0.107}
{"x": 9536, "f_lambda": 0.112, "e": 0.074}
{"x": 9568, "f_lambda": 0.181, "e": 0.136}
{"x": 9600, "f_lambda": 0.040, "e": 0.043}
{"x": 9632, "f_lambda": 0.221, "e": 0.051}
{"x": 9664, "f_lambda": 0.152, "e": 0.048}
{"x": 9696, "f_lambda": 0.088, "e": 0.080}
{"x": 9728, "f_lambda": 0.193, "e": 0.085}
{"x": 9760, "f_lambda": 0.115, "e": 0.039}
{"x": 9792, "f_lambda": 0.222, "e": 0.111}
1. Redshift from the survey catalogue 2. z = 1.29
